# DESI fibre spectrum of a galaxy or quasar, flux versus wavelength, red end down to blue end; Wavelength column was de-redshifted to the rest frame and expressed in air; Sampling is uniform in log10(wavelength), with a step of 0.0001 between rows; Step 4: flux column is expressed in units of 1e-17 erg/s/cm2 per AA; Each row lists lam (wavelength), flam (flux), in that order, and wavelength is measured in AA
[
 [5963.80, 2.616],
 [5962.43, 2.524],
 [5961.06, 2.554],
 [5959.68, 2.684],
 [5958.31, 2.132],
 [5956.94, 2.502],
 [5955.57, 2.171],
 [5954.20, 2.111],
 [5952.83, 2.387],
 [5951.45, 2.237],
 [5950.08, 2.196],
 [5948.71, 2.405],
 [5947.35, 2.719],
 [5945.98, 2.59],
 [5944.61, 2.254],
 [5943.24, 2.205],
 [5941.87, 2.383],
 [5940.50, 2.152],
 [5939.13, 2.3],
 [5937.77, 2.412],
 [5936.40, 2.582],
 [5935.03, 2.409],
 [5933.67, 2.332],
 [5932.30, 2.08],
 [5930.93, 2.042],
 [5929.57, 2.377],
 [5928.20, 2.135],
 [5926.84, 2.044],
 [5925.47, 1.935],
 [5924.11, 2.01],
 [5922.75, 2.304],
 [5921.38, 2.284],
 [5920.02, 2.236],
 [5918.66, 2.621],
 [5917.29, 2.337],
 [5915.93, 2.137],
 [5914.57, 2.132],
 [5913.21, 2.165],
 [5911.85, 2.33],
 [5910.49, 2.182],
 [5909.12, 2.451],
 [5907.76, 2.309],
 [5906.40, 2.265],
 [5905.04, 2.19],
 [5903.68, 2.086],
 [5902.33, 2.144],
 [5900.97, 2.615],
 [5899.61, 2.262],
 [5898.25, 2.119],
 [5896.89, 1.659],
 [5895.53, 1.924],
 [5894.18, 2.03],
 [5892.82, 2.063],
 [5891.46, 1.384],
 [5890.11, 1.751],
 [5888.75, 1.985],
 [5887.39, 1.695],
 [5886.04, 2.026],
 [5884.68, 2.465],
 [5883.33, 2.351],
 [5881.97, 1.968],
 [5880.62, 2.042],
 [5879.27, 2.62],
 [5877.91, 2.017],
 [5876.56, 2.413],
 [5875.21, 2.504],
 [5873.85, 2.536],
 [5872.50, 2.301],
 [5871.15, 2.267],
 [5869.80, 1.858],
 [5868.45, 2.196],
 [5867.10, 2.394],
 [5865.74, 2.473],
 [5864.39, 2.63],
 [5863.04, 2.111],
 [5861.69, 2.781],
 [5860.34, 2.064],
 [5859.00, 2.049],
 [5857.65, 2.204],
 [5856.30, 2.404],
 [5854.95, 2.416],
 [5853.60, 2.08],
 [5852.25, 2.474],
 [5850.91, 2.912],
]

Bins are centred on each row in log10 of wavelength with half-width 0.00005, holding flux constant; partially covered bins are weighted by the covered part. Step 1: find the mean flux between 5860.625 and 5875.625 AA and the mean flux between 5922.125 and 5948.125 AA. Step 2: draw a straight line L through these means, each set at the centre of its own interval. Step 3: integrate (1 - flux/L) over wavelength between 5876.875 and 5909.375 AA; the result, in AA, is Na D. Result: 3.2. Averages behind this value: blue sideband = 2.36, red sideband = 2.28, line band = 2.1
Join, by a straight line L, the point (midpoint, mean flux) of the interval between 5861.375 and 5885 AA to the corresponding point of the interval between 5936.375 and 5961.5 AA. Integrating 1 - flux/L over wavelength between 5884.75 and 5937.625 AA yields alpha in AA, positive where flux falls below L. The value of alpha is 4.2 AA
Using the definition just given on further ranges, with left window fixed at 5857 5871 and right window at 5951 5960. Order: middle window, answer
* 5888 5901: 1.9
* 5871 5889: 0.4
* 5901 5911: 0.1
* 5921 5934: 0.8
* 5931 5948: -0.4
